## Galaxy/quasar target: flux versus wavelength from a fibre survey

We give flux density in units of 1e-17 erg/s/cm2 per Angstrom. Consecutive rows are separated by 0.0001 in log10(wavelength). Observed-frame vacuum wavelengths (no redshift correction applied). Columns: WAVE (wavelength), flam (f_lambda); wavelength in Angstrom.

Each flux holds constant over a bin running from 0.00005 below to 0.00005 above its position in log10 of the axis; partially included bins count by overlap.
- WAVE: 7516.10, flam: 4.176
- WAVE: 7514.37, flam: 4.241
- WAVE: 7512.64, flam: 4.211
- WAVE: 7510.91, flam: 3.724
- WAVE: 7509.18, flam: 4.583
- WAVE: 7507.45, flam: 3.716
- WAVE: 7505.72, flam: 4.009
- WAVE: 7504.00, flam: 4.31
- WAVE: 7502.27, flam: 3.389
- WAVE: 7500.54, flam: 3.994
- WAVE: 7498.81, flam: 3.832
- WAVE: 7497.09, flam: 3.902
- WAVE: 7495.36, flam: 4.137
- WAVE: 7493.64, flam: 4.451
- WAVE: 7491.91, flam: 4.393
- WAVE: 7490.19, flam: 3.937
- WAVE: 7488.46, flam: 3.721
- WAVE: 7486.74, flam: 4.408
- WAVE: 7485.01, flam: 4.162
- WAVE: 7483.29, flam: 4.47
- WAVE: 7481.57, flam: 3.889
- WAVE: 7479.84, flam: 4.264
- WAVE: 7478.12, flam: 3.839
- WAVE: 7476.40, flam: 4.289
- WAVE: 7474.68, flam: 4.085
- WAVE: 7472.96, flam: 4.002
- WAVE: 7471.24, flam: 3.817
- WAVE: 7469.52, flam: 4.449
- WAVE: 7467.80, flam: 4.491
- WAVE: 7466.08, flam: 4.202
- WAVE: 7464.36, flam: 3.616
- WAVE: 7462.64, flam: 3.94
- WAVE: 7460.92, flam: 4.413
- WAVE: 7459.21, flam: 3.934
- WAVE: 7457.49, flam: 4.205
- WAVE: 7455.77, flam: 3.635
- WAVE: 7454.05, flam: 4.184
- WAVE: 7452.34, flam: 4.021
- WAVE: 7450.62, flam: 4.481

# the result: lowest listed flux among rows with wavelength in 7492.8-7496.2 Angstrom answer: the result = 4.137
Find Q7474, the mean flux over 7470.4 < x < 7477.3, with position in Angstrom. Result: 4.05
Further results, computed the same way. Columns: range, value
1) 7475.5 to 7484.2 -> 4.15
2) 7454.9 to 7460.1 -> 3.93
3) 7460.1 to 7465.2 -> 3.99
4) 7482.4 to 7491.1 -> 4.14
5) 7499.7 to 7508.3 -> 3.88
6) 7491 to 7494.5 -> 4.42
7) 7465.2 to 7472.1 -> 4.24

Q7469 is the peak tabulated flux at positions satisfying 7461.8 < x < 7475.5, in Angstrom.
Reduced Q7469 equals 4.491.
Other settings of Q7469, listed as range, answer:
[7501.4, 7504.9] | 4.31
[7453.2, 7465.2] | 4.413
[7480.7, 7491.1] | 4.47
